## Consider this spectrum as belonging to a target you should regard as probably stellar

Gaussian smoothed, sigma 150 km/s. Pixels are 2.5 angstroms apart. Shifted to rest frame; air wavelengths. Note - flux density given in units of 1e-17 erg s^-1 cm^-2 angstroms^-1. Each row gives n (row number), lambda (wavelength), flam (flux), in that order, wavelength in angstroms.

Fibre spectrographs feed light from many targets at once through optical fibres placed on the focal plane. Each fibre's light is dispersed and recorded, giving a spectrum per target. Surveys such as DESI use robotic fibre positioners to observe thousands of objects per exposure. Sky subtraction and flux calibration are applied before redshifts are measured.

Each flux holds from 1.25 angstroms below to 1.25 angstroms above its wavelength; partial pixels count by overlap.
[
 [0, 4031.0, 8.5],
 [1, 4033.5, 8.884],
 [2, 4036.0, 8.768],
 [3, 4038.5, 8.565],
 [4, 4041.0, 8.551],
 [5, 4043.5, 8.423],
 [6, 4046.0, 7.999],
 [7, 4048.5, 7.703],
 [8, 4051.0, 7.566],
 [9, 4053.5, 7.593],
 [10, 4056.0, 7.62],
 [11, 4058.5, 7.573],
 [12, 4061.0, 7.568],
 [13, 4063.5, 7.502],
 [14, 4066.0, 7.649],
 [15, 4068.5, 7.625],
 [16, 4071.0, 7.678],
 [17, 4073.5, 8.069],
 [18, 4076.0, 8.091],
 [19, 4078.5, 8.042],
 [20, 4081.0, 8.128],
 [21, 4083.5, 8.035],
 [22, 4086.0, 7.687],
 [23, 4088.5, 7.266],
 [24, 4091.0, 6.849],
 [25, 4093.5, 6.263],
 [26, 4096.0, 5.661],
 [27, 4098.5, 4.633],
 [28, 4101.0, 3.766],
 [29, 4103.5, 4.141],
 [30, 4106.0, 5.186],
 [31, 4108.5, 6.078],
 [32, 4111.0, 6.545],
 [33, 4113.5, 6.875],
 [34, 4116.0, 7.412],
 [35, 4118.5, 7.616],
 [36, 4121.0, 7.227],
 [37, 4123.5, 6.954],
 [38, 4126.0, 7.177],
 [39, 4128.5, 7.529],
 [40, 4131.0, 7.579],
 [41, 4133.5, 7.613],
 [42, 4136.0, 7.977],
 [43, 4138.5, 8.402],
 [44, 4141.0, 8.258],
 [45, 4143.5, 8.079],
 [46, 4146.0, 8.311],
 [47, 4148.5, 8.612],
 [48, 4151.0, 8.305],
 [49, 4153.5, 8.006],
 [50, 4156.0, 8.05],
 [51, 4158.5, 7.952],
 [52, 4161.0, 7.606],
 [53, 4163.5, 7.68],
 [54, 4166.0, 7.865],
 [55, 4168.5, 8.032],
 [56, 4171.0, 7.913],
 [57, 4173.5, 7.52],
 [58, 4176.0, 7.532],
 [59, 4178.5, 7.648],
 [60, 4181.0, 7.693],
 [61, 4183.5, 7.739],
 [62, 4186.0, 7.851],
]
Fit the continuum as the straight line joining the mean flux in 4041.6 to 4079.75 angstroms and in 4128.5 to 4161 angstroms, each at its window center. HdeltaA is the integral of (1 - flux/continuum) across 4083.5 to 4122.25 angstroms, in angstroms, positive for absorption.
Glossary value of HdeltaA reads 8.1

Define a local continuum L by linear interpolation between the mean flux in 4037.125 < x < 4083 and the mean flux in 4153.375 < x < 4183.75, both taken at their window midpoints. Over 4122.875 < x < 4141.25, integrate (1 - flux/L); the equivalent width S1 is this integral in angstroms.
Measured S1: 0.3 angstroms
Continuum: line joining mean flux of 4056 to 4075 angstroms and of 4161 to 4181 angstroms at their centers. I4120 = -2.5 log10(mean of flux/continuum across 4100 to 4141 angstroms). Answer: 0.132 mag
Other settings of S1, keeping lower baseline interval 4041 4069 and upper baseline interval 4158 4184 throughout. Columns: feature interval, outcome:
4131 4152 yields -1.1 angstroms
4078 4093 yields 0.3 angstroms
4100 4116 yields 4.4 angstroms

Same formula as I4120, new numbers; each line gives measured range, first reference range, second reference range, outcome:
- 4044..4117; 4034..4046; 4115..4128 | 0.14 mag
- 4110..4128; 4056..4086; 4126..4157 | 0.12 mag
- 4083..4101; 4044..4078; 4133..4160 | 0.23 mag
